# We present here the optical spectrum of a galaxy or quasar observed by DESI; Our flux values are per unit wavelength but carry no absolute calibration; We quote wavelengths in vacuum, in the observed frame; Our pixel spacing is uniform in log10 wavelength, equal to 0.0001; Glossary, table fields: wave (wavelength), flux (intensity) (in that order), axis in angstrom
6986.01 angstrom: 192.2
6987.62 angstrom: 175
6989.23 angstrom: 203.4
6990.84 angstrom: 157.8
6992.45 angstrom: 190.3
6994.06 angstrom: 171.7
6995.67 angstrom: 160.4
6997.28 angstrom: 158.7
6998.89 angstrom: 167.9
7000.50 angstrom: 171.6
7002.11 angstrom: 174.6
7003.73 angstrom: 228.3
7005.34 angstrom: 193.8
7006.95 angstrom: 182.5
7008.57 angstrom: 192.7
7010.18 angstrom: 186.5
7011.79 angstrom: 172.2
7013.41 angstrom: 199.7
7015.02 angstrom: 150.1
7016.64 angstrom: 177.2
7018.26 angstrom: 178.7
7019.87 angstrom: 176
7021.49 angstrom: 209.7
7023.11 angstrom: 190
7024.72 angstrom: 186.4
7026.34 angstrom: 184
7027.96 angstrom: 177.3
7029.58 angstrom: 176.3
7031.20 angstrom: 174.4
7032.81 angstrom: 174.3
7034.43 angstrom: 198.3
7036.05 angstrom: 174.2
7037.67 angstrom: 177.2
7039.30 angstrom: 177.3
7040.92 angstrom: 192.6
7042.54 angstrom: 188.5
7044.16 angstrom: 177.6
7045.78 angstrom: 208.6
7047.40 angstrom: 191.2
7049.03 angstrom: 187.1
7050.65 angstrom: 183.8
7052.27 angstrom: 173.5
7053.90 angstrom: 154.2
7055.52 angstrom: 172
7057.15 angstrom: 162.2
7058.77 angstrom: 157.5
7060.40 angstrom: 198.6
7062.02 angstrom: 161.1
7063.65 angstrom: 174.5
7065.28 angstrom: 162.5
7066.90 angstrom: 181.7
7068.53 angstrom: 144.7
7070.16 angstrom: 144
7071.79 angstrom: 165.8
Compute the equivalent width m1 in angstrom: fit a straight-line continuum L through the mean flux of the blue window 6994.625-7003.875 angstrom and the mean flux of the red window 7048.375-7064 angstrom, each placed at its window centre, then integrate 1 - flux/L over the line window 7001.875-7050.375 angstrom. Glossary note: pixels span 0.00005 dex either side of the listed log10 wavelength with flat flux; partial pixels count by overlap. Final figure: -3.5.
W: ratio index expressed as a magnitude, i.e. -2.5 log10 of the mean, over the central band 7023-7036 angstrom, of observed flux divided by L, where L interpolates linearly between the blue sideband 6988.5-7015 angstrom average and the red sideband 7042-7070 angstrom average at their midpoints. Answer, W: -0.03 mag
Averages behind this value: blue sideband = 181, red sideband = 174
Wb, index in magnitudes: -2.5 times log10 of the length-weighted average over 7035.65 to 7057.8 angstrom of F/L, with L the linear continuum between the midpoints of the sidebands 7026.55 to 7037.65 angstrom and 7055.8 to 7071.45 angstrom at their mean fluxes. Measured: -0.045 mag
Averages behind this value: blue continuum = 179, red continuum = 165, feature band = 180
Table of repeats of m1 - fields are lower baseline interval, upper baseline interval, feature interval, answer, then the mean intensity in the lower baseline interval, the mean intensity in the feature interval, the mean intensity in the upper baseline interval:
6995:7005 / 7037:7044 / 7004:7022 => -0.5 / 178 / 184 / 183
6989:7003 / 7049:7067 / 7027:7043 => -0.9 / 172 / 181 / 171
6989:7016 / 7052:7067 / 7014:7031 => -0.5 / 180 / 181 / 169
